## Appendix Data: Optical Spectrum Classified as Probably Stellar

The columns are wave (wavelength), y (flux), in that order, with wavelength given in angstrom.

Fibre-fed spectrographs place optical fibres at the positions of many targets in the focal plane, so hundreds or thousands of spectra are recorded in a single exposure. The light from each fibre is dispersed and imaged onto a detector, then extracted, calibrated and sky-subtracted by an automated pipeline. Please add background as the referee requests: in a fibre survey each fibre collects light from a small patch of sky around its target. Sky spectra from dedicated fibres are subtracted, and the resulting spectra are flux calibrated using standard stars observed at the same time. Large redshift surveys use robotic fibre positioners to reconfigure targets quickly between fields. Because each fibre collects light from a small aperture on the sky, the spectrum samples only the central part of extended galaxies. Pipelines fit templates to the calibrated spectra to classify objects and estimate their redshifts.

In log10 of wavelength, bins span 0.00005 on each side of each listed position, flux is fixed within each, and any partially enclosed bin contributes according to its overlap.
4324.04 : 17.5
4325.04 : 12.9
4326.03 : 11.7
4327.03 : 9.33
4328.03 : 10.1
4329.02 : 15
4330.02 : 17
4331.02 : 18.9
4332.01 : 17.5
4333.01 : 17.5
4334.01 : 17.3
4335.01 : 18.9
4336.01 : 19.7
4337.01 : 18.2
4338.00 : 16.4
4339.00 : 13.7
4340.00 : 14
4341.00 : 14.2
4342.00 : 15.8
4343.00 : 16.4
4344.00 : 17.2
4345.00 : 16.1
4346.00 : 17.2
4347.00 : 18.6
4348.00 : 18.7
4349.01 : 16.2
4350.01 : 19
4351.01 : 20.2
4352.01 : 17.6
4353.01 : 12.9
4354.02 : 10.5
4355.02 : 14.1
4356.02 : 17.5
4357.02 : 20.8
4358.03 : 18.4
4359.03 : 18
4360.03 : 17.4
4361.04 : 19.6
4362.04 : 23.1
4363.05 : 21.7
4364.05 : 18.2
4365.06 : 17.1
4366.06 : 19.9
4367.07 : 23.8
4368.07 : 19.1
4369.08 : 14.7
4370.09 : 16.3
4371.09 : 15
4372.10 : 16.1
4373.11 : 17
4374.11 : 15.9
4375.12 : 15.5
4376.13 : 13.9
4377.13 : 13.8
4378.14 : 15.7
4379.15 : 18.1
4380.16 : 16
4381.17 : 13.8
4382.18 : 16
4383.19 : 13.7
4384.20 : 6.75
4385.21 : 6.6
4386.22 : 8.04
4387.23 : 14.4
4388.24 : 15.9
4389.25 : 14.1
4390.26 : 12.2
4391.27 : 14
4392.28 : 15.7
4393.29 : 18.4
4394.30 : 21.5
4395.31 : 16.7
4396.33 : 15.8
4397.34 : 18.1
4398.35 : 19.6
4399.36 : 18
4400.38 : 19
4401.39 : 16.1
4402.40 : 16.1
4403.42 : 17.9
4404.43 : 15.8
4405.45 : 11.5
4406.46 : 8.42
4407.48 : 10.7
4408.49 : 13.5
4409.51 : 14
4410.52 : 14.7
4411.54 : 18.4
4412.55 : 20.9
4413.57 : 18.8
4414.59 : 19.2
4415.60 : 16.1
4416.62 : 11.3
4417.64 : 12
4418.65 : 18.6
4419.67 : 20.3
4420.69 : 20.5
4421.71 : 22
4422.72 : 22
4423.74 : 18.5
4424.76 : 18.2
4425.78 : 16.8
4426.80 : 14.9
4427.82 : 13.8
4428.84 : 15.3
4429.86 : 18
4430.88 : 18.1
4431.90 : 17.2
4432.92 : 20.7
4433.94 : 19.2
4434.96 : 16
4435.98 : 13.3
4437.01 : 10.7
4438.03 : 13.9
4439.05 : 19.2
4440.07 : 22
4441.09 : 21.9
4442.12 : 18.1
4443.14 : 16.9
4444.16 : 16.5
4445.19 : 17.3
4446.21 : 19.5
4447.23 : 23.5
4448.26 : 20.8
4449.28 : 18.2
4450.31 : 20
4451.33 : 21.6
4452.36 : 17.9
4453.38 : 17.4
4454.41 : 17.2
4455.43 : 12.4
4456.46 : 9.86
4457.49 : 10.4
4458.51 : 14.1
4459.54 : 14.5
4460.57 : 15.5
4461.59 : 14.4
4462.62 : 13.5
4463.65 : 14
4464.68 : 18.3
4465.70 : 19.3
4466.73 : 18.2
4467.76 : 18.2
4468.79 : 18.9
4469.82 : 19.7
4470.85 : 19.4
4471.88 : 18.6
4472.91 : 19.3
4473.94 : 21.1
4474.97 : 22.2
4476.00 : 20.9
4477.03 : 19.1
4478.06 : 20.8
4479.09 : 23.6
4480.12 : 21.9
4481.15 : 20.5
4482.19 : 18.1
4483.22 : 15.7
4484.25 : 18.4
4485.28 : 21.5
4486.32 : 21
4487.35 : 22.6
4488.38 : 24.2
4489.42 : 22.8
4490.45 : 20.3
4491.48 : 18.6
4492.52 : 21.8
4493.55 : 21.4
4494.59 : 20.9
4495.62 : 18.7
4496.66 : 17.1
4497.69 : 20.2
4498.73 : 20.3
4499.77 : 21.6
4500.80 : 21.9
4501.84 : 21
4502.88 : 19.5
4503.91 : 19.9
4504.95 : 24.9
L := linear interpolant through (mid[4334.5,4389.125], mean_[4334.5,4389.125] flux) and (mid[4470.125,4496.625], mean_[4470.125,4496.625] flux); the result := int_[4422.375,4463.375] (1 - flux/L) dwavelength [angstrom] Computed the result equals 4.6 angstrom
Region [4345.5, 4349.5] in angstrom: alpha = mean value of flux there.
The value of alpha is 17.6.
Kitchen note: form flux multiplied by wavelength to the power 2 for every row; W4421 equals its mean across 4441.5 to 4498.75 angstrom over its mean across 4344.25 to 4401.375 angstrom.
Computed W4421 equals 1.19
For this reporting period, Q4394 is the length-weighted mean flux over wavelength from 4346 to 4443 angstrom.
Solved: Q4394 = 16.6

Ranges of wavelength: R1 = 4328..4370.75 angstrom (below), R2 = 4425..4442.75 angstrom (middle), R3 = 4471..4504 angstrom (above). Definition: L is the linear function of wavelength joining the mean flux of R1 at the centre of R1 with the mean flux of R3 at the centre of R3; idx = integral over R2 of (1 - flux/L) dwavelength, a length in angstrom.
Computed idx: 2.1 angstrom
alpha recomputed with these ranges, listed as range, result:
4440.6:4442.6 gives 19.9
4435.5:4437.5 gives 11.9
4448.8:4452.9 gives 19.4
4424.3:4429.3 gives 15.8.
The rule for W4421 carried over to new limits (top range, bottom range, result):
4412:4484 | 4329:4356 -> 1.12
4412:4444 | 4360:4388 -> 1.13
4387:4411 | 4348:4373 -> 0.89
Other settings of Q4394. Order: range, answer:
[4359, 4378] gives 17.6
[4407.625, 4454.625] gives 17.7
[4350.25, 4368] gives 18.3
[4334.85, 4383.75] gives 16.9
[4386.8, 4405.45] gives 16.5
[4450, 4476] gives 17.1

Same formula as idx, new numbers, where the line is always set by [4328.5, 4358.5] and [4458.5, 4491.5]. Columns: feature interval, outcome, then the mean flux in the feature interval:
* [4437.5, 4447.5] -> -0.1 angstrom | 18.8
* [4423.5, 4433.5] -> 0.7 angstrom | 17.1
